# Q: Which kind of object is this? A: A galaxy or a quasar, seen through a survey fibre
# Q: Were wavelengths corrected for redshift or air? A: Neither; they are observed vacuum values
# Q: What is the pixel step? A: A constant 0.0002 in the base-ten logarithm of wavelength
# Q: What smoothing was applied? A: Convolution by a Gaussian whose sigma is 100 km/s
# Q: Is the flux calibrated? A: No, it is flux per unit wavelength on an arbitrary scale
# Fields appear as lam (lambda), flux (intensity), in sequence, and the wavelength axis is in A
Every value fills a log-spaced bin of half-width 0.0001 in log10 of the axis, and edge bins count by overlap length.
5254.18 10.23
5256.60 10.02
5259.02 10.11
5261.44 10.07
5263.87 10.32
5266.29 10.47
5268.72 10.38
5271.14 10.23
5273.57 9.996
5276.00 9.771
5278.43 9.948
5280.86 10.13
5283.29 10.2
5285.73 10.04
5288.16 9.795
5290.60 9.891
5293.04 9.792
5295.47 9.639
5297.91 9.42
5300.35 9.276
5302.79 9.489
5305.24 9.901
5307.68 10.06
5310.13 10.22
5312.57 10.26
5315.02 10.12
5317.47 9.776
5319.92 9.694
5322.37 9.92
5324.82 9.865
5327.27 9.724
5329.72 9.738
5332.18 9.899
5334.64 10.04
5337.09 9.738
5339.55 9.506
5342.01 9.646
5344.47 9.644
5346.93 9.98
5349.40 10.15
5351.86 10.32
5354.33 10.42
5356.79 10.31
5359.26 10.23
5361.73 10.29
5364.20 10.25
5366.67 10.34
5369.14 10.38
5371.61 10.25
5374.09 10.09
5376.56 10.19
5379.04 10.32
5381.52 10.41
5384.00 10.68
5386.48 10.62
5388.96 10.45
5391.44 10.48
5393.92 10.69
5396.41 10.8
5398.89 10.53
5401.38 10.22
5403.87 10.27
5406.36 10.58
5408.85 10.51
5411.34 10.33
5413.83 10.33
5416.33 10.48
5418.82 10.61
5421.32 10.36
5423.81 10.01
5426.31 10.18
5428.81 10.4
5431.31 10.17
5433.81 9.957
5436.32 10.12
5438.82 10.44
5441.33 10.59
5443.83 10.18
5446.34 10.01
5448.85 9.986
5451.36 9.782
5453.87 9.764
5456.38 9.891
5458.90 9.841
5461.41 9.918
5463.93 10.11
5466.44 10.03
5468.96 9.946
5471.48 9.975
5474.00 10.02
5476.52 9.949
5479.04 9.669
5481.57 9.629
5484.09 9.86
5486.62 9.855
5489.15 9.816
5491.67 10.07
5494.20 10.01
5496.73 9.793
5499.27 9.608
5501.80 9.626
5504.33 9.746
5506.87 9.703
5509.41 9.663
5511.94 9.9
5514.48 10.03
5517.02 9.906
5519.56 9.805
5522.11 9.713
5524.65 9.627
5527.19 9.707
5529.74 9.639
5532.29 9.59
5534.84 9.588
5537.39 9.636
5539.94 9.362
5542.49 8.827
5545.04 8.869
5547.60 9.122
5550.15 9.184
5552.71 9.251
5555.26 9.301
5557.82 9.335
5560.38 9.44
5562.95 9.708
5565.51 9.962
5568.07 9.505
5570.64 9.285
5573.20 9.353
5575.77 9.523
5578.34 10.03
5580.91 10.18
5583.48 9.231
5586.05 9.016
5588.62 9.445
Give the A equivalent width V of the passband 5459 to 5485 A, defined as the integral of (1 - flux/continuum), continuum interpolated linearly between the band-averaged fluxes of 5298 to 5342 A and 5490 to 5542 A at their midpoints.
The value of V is -0.4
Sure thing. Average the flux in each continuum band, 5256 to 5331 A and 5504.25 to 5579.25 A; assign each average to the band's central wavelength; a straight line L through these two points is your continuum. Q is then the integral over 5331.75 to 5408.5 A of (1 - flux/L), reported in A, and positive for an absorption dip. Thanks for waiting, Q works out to -3.4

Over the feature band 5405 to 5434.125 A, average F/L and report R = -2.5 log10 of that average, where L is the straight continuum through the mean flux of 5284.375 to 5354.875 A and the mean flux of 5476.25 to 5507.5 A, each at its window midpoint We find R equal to -0.06 mag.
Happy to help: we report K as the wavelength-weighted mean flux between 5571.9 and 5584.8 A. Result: 9.66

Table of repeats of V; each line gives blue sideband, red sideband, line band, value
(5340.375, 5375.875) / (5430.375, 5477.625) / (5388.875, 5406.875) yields -0.7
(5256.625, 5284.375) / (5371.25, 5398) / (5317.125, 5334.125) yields 0.8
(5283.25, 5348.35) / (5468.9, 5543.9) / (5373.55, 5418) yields -3.0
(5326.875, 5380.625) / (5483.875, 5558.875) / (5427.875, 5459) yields -0.9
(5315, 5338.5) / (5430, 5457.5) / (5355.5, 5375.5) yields -0.7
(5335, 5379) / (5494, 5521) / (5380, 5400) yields -1.1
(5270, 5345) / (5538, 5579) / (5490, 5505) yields -0.5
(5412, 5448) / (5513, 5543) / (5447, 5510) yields 0.7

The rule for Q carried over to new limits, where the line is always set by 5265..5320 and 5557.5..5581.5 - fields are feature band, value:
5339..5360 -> -0.3 A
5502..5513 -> 0.0 A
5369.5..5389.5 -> -1.1 A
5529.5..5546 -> 0.5 A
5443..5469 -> -0.5 A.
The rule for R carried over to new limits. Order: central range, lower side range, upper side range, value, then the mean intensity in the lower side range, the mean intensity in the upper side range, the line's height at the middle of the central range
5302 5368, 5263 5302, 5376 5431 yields 0.02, 9.95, 10.4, 10.2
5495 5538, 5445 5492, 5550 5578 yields 0.00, 9.9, 9.47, 9.68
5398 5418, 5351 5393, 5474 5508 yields -0.02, 10.4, 9.8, 10.2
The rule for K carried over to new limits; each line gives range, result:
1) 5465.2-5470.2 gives 9.98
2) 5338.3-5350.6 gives 9.78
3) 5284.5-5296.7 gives 9.83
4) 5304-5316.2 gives 10.1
